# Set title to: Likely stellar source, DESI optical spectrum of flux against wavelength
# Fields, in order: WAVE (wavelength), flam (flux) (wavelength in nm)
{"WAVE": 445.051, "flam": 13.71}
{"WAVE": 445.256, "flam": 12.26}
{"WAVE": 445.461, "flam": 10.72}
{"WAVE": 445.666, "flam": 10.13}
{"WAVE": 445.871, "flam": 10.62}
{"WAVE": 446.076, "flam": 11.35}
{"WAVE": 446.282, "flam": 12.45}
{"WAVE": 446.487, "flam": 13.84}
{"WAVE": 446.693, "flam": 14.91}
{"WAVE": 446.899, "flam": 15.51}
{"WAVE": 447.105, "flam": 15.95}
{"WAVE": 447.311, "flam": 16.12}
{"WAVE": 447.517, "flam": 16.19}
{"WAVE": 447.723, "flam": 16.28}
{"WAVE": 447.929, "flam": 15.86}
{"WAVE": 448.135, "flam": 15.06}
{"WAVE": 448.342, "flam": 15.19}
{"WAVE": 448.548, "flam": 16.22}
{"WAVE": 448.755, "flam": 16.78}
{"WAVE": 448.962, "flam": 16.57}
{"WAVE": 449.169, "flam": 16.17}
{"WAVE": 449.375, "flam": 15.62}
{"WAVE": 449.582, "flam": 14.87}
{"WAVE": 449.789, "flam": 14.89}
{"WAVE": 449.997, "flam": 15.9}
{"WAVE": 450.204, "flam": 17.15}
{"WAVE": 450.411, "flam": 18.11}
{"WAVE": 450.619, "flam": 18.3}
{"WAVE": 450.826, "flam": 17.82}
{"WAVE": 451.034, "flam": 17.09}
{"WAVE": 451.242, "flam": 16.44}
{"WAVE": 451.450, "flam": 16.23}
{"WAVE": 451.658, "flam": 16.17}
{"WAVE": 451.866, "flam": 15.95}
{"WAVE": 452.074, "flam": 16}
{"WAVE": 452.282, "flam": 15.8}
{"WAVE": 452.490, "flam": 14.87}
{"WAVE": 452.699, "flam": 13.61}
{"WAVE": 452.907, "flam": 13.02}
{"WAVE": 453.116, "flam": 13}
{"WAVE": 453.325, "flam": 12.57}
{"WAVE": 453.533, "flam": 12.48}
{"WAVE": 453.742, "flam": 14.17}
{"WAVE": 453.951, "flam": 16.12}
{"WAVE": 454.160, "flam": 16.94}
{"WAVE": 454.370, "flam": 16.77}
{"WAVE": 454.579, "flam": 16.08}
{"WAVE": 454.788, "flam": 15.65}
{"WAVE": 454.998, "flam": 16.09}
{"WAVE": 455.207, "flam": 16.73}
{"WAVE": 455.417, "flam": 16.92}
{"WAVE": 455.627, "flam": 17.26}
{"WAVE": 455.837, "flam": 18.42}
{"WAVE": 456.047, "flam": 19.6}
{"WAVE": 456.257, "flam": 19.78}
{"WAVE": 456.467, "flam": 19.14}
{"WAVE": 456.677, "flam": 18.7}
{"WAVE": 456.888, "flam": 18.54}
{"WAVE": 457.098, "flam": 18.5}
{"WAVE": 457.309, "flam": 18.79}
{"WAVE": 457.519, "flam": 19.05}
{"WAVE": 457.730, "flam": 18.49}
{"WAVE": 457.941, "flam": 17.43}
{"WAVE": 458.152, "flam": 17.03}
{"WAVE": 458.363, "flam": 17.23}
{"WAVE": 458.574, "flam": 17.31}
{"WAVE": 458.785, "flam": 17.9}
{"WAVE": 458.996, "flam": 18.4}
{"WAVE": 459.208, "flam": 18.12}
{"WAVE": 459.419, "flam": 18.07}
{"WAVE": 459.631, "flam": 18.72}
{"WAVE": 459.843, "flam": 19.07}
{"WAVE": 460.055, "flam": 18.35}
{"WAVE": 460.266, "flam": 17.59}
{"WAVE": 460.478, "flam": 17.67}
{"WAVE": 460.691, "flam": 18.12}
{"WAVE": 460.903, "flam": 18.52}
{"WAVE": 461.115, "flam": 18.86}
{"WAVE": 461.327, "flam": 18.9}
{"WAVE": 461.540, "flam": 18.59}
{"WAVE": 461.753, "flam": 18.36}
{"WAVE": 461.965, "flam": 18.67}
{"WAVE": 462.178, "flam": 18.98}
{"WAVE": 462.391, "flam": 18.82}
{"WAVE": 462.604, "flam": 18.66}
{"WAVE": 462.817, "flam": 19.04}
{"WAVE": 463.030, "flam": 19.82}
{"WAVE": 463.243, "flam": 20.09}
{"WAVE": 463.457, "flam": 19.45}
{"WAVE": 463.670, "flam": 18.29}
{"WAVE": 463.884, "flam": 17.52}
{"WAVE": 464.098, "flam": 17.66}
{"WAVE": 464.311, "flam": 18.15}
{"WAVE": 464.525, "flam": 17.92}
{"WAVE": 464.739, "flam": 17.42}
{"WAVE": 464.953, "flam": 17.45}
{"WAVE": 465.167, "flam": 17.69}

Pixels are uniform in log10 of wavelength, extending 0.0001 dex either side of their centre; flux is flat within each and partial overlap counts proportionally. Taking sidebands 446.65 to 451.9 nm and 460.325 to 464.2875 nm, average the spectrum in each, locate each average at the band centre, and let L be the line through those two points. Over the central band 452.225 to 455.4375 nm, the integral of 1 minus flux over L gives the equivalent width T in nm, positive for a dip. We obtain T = 0.39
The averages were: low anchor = 16.2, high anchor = 18.6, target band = 15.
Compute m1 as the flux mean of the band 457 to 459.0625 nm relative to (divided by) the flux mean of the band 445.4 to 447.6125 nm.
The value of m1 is 1.3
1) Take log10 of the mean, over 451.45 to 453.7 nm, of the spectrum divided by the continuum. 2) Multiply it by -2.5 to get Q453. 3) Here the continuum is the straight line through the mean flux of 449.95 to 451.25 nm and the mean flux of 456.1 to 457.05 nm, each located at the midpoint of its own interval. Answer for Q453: 0.23 mag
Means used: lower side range 17.4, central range 14.4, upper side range 19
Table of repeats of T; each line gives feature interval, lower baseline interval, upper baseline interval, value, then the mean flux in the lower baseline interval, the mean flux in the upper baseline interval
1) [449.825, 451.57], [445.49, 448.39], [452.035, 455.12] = -0.30 nm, 14.1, 14.9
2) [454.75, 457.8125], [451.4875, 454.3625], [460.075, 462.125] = -0.36 nm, 14.8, 18.4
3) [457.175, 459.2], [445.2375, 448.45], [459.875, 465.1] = -0.09 nm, 14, 18.5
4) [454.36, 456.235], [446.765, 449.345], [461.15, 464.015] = 0.02 nm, 16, 18.8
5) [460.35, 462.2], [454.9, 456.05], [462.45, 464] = 0.01 nm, 17.3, 19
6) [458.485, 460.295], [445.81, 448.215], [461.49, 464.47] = -0.04 nm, 14.6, 18.7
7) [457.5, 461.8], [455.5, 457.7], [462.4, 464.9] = 0.11 nm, 18.7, 18.5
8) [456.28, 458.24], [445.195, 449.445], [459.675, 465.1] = -0.16 nm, 14.5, 18.5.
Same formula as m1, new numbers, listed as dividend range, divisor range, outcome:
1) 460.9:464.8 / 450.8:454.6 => 1.22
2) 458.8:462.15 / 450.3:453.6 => 1.19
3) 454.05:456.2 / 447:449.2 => 1.07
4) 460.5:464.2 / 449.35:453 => 1.17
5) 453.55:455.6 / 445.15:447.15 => 1.26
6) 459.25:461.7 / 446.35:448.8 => 1.18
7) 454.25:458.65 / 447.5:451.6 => 1.09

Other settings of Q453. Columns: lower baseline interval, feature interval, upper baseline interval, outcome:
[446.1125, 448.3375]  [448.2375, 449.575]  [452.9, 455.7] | -0.06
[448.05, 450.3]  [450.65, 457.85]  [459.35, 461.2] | 0.03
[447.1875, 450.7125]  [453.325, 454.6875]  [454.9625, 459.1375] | 0.14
